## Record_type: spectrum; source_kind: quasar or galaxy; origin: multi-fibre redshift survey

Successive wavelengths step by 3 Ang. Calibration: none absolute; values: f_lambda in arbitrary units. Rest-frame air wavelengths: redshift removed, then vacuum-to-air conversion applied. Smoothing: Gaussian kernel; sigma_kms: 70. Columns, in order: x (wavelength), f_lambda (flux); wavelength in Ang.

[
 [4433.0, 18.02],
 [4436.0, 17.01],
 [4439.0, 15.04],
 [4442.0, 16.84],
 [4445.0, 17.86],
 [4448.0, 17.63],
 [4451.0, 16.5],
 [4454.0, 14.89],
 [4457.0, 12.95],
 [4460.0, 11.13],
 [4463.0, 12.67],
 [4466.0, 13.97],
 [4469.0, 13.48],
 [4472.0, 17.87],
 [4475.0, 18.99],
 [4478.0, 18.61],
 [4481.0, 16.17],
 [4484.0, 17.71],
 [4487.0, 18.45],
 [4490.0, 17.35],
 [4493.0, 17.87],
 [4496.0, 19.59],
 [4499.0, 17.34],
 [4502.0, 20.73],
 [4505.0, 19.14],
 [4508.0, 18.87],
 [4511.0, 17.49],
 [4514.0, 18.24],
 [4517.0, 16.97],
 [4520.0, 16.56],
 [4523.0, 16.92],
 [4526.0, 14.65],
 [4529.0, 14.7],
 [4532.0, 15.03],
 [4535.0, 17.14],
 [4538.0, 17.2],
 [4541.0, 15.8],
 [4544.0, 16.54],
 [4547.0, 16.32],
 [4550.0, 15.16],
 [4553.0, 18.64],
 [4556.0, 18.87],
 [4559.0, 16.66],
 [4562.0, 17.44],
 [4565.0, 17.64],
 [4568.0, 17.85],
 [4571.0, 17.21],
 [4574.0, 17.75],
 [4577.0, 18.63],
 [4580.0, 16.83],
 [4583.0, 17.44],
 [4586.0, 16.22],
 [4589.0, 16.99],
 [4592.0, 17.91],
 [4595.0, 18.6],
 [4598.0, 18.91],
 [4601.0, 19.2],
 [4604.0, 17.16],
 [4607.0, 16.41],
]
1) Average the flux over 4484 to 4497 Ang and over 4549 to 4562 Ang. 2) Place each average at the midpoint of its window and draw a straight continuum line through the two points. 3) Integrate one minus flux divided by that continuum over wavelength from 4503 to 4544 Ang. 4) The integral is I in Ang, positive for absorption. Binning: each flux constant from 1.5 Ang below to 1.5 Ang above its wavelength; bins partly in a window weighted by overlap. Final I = 2.2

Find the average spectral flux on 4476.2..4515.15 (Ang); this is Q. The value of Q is 18.3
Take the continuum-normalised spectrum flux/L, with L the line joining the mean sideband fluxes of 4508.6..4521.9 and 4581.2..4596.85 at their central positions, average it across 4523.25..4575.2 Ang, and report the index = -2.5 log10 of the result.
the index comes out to 0.044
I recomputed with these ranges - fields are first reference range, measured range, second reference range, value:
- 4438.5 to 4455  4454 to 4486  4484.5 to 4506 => 4.0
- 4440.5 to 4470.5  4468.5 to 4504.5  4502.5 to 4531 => -4.5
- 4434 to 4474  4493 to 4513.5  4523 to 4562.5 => -3.6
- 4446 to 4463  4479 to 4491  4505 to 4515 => -0.6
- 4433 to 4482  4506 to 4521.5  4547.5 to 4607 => -1.0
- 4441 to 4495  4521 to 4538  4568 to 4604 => 1.2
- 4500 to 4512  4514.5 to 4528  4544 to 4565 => 1.5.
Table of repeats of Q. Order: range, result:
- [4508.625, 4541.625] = 16.5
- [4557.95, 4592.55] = 17.4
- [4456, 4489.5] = 15.7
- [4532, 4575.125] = 17.1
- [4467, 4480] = 17.1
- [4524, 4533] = 14.9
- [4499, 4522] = 18.2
